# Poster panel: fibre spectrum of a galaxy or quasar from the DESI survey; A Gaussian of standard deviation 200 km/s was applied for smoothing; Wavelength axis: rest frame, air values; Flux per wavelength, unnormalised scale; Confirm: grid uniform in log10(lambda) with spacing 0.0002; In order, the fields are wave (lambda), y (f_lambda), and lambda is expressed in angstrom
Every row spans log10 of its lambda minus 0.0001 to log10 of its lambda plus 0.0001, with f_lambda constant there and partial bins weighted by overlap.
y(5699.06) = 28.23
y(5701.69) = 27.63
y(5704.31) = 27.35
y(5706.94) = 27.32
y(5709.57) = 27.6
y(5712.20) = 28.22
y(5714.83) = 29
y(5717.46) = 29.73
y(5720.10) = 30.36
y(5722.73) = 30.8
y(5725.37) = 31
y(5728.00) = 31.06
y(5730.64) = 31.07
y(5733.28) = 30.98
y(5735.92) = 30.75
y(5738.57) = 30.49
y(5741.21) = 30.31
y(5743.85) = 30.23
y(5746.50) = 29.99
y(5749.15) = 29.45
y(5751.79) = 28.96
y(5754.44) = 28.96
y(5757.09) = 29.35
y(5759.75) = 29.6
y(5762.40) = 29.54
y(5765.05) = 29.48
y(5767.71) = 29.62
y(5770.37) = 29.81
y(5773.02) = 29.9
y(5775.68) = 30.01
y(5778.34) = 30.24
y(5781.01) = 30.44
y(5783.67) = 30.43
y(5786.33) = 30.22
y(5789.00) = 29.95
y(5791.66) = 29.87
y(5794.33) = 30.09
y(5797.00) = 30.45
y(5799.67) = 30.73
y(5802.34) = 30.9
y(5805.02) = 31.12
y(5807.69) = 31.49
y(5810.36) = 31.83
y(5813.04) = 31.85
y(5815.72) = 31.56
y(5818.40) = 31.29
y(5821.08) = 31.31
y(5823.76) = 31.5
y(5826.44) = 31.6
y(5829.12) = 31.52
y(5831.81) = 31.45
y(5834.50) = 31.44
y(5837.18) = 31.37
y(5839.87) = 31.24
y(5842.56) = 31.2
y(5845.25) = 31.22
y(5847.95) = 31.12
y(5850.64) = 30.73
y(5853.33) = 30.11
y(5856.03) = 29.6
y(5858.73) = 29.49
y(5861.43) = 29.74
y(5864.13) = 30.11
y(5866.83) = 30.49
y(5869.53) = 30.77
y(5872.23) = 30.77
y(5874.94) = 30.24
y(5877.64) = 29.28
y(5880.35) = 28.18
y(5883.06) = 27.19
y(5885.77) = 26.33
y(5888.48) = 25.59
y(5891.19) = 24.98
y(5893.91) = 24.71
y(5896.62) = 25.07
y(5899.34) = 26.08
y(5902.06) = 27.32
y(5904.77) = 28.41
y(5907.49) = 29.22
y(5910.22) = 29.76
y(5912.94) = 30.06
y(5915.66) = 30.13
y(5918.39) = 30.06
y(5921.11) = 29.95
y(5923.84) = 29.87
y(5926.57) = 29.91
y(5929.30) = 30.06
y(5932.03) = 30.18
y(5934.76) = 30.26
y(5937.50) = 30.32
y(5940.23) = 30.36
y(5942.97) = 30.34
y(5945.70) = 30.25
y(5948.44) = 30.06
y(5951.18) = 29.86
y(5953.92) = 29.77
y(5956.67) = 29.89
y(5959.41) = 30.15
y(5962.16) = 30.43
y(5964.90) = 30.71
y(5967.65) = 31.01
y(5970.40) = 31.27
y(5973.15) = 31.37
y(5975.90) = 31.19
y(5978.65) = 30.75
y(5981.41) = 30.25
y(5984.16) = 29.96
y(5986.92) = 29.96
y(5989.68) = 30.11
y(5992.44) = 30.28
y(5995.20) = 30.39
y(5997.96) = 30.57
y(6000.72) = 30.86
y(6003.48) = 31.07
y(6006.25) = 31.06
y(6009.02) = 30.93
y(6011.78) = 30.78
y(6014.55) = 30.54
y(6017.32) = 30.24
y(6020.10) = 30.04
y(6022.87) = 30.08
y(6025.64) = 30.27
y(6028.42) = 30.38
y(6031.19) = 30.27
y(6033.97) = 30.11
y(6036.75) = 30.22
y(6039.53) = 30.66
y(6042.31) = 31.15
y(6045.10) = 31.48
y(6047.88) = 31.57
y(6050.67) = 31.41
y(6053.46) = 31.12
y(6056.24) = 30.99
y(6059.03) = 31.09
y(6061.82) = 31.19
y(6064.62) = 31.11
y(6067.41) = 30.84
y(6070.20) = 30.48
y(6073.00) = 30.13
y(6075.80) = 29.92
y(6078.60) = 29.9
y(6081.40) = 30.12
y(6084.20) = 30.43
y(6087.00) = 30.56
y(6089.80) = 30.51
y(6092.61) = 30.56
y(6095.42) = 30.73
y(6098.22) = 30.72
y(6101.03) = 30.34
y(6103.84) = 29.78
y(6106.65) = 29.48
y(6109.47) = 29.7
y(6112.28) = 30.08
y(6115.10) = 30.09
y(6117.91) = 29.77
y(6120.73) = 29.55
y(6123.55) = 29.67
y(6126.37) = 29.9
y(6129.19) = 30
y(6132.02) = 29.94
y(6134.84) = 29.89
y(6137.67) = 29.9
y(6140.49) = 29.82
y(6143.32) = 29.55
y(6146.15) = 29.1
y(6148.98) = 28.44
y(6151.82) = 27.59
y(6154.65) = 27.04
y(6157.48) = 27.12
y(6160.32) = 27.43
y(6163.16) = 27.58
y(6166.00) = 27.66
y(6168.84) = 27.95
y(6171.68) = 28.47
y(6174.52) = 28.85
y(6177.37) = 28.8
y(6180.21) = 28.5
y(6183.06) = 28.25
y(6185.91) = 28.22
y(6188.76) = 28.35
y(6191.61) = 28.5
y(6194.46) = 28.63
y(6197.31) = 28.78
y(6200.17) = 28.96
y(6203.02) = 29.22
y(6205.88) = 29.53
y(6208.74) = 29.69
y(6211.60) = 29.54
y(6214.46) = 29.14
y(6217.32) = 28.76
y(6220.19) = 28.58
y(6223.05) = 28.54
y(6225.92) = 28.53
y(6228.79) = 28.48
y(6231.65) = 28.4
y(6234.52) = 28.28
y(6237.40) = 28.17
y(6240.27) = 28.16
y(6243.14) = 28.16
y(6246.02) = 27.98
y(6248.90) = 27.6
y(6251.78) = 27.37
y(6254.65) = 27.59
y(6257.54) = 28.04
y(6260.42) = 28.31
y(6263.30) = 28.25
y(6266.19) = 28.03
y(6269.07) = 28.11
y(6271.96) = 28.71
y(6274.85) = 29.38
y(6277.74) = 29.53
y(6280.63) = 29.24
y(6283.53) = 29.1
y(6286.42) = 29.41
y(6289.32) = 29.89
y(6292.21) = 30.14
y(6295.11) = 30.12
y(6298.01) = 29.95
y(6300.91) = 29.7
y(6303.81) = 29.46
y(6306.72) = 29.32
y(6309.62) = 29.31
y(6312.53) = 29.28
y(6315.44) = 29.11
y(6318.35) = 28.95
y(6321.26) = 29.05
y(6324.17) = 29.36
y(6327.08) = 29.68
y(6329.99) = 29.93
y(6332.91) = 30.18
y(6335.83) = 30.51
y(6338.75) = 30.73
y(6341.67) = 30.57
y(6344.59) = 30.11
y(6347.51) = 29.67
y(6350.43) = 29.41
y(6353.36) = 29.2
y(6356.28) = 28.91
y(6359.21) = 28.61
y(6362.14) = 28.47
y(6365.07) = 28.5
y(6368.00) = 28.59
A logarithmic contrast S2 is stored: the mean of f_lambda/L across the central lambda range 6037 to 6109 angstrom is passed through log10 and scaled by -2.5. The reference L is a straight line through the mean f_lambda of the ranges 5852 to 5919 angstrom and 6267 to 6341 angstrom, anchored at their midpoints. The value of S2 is -0.06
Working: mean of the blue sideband 28.5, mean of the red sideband 29.5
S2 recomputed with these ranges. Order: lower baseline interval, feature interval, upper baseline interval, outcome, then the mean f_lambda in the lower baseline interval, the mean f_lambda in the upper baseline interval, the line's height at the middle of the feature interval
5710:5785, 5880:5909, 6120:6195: 0.11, 30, 28.7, 29.5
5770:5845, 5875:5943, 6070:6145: 0.08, 30.9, 30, 30.6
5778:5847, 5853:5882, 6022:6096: 0.04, 31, 30.6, 30.9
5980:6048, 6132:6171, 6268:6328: 0.06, 30.5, 29.4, 30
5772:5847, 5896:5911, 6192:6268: 0.10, 30.9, 28.5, 30.4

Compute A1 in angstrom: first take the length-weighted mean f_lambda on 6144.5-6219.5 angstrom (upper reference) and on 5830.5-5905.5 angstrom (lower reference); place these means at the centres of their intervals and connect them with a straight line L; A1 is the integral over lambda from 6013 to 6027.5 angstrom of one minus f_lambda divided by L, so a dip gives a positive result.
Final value -0.7 angstrom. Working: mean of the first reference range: 29.1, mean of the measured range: 30.2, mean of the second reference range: 28.5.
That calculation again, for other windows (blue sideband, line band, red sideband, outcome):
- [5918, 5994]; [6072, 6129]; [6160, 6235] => -1.6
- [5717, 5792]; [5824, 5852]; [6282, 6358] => -1.2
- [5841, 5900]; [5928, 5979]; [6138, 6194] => -3.1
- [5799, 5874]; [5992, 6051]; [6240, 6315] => -1.1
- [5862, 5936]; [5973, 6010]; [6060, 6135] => -1.5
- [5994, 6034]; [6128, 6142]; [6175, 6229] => -0.2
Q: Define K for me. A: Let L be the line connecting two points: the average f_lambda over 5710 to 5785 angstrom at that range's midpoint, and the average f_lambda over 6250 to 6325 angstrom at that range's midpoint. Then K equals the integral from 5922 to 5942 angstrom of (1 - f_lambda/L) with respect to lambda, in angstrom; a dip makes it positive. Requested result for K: -0.33 angstrom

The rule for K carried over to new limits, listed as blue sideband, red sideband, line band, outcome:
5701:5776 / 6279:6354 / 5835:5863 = -0.92 angstrom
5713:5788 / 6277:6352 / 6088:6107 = -0.34 angstrom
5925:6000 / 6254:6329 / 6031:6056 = -0.72 angstrom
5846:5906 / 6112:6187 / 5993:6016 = -1.69 angstrom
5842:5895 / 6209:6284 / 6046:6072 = -2.09 angstrom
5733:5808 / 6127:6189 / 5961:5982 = -1.14 angstrom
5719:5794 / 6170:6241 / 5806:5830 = -1.31 angstrom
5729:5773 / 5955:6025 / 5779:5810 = -0.54 angstrom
